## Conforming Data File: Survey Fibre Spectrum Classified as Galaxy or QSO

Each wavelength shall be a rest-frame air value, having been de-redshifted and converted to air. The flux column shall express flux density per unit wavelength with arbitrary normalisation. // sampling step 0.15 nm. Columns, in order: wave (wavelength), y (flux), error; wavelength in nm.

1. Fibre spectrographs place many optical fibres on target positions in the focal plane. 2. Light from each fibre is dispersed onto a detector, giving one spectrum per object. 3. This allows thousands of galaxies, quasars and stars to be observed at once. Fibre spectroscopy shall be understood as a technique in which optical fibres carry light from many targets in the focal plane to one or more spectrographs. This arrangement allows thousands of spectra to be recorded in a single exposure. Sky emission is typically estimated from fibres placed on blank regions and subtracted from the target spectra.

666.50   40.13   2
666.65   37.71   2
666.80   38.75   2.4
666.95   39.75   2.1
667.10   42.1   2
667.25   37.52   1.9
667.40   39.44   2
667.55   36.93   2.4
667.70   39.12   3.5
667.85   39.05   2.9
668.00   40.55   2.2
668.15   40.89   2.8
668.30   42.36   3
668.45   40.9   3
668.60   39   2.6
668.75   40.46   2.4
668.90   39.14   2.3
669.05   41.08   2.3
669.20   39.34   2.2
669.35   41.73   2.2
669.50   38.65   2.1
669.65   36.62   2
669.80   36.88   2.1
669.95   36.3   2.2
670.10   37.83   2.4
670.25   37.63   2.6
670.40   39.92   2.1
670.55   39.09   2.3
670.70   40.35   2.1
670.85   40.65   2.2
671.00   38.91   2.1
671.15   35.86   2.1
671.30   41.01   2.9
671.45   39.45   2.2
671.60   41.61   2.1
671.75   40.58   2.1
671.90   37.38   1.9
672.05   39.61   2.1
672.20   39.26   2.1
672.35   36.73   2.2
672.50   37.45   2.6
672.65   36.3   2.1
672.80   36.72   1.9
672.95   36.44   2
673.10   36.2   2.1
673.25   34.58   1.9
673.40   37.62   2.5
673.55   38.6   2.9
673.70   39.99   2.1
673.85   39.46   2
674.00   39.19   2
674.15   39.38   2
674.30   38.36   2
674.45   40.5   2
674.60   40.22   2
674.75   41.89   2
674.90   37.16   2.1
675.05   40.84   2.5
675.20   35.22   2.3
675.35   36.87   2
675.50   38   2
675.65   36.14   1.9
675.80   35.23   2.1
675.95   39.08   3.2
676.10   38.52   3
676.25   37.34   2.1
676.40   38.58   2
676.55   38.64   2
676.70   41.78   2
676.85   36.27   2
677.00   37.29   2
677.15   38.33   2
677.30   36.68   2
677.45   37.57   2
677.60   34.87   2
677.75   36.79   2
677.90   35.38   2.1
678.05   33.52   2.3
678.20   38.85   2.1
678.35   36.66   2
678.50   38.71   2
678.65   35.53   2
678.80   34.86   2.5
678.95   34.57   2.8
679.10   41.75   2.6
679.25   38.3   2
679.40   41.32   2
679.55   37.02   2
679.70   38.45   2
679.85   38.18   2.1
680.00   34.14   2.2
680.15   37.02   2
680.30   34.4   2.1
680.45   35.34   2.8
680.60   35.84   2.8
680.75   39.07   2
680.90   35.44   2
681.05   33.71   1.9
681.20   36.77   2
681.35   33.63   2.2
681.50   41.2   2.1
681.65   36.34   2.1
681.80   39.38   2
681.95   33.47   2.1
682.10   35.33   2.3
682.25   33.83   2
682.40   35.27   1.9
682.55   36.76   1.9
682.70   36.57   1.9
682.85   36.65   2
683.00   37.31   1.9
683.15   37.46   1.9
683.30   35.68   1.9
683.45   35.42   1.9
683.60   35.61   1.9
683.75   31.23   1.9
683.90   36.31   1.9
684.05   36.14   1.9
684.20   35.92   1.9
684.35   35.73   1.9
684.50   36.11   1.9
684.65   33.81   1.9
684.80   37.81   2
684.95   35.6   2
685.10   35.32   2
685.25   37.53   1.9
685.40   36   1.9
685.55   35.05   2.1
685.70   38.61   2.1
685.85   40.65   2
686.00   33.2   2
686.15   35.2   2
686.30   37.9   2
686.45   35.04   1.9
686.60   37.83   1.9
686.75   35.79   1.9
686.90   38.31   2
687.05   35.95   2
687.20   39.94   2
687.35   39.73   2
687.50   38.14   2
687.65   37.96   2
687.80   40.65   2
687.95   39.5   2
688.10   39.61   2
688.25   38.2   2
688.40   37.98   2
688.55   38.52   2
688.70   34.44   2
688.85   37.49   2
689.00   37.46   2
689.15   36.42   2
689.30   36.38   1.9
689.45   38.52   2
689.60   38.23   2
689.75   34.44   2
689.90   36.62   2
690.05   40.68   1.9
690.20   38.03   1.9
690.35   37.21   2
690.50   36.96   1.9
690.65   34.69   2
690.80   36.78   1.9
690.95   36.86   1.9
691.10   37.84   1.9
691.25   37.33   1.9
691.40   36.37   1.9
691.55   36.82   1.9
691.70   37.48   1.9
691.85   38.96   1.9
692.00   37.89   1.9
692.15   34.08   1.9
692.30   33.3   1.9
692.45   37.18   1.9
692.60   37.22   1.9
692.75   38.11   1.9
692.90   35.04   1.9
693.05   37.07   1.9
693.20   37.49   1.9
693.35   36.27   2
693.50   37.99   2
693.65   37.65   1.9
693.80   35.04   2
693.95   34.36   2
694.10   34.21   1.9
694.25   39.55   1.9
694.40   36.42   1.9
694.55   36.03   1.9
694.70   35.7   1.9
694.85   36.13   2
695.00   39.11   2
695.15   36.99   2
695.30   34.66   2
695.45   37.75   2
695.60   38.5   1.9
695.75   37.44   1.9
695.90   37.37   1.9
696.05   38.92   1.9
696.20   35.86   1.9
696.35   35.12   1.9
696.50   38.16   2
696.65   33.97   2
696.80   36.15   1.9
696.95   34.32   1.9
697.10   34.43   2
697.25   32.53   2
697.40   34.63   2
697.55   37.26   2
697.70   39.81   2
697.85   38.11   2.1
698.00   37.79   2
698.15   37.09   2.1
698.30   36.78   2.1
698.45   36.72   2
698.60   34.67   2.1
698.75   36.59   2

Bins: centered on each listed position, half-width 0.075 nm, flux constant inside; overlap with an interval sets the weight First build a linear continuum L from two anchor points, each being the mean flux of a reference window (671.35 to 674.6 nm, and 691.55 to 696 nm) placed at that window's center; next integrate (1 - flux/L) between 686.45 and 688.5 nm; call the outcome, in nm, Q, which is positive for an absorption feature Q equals -0.058 nm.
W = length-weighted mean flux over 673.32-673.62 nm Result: 38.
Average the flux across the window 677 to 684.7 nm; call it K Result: 36.4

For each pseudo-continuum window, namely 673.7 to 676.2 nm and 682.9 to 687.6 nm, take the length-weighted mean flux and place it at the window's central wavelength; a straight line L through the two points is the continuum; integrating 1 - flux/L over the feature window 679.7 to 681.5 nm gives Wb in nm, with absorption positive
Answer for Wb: 0.06 nm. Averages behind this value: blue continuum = 38.5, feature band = 36.1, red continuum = 36.5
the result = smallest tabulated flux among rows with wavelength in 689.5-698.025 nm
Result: 32.53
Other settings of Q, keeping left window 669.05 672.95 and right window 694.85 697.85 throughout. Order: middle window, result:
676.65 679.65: 0.06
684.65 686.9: 0.05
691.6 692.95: 0.01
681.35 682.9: 0.06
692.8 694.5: 0.01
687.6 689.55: -0.04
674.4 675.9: 0.00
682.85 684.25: 0.07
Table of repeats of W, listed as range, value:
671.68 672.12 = 39.2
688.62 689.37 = 36.5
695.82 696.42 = 36.8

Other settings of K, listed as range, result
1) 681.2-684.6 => 36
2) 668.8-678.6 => 38.2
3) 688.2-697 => 36.8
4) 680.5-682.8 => 36.2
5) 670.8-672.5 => 39.1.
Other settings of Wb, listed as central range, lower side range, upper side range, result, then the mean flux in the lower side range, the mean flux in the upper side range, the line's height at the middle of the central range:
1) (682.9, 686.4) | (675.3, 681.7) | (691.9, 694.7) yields 0.07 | 37.1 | 36.4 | 36.8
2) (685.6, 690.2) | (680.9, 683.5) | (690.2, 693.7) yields -0.14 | 36.1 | 36.8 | 36.5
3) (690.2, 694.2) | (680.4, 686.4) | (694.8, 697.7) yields -0.03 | 36.1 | 36.4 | 36.3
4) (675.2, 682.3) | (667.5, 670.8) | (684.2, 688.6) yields 0.23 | 39.3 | 37.3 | 38.2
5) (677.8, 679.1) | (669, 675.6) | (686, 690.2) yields 0.06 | 38.6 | 37.6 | 38.2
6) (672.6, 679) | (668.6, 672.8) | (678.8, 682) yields 0.04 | 38.8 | 36.9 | 37.8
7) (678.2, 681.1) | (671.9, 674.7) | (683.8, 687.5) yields 0.03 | 38.2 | 36.6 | 37.4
